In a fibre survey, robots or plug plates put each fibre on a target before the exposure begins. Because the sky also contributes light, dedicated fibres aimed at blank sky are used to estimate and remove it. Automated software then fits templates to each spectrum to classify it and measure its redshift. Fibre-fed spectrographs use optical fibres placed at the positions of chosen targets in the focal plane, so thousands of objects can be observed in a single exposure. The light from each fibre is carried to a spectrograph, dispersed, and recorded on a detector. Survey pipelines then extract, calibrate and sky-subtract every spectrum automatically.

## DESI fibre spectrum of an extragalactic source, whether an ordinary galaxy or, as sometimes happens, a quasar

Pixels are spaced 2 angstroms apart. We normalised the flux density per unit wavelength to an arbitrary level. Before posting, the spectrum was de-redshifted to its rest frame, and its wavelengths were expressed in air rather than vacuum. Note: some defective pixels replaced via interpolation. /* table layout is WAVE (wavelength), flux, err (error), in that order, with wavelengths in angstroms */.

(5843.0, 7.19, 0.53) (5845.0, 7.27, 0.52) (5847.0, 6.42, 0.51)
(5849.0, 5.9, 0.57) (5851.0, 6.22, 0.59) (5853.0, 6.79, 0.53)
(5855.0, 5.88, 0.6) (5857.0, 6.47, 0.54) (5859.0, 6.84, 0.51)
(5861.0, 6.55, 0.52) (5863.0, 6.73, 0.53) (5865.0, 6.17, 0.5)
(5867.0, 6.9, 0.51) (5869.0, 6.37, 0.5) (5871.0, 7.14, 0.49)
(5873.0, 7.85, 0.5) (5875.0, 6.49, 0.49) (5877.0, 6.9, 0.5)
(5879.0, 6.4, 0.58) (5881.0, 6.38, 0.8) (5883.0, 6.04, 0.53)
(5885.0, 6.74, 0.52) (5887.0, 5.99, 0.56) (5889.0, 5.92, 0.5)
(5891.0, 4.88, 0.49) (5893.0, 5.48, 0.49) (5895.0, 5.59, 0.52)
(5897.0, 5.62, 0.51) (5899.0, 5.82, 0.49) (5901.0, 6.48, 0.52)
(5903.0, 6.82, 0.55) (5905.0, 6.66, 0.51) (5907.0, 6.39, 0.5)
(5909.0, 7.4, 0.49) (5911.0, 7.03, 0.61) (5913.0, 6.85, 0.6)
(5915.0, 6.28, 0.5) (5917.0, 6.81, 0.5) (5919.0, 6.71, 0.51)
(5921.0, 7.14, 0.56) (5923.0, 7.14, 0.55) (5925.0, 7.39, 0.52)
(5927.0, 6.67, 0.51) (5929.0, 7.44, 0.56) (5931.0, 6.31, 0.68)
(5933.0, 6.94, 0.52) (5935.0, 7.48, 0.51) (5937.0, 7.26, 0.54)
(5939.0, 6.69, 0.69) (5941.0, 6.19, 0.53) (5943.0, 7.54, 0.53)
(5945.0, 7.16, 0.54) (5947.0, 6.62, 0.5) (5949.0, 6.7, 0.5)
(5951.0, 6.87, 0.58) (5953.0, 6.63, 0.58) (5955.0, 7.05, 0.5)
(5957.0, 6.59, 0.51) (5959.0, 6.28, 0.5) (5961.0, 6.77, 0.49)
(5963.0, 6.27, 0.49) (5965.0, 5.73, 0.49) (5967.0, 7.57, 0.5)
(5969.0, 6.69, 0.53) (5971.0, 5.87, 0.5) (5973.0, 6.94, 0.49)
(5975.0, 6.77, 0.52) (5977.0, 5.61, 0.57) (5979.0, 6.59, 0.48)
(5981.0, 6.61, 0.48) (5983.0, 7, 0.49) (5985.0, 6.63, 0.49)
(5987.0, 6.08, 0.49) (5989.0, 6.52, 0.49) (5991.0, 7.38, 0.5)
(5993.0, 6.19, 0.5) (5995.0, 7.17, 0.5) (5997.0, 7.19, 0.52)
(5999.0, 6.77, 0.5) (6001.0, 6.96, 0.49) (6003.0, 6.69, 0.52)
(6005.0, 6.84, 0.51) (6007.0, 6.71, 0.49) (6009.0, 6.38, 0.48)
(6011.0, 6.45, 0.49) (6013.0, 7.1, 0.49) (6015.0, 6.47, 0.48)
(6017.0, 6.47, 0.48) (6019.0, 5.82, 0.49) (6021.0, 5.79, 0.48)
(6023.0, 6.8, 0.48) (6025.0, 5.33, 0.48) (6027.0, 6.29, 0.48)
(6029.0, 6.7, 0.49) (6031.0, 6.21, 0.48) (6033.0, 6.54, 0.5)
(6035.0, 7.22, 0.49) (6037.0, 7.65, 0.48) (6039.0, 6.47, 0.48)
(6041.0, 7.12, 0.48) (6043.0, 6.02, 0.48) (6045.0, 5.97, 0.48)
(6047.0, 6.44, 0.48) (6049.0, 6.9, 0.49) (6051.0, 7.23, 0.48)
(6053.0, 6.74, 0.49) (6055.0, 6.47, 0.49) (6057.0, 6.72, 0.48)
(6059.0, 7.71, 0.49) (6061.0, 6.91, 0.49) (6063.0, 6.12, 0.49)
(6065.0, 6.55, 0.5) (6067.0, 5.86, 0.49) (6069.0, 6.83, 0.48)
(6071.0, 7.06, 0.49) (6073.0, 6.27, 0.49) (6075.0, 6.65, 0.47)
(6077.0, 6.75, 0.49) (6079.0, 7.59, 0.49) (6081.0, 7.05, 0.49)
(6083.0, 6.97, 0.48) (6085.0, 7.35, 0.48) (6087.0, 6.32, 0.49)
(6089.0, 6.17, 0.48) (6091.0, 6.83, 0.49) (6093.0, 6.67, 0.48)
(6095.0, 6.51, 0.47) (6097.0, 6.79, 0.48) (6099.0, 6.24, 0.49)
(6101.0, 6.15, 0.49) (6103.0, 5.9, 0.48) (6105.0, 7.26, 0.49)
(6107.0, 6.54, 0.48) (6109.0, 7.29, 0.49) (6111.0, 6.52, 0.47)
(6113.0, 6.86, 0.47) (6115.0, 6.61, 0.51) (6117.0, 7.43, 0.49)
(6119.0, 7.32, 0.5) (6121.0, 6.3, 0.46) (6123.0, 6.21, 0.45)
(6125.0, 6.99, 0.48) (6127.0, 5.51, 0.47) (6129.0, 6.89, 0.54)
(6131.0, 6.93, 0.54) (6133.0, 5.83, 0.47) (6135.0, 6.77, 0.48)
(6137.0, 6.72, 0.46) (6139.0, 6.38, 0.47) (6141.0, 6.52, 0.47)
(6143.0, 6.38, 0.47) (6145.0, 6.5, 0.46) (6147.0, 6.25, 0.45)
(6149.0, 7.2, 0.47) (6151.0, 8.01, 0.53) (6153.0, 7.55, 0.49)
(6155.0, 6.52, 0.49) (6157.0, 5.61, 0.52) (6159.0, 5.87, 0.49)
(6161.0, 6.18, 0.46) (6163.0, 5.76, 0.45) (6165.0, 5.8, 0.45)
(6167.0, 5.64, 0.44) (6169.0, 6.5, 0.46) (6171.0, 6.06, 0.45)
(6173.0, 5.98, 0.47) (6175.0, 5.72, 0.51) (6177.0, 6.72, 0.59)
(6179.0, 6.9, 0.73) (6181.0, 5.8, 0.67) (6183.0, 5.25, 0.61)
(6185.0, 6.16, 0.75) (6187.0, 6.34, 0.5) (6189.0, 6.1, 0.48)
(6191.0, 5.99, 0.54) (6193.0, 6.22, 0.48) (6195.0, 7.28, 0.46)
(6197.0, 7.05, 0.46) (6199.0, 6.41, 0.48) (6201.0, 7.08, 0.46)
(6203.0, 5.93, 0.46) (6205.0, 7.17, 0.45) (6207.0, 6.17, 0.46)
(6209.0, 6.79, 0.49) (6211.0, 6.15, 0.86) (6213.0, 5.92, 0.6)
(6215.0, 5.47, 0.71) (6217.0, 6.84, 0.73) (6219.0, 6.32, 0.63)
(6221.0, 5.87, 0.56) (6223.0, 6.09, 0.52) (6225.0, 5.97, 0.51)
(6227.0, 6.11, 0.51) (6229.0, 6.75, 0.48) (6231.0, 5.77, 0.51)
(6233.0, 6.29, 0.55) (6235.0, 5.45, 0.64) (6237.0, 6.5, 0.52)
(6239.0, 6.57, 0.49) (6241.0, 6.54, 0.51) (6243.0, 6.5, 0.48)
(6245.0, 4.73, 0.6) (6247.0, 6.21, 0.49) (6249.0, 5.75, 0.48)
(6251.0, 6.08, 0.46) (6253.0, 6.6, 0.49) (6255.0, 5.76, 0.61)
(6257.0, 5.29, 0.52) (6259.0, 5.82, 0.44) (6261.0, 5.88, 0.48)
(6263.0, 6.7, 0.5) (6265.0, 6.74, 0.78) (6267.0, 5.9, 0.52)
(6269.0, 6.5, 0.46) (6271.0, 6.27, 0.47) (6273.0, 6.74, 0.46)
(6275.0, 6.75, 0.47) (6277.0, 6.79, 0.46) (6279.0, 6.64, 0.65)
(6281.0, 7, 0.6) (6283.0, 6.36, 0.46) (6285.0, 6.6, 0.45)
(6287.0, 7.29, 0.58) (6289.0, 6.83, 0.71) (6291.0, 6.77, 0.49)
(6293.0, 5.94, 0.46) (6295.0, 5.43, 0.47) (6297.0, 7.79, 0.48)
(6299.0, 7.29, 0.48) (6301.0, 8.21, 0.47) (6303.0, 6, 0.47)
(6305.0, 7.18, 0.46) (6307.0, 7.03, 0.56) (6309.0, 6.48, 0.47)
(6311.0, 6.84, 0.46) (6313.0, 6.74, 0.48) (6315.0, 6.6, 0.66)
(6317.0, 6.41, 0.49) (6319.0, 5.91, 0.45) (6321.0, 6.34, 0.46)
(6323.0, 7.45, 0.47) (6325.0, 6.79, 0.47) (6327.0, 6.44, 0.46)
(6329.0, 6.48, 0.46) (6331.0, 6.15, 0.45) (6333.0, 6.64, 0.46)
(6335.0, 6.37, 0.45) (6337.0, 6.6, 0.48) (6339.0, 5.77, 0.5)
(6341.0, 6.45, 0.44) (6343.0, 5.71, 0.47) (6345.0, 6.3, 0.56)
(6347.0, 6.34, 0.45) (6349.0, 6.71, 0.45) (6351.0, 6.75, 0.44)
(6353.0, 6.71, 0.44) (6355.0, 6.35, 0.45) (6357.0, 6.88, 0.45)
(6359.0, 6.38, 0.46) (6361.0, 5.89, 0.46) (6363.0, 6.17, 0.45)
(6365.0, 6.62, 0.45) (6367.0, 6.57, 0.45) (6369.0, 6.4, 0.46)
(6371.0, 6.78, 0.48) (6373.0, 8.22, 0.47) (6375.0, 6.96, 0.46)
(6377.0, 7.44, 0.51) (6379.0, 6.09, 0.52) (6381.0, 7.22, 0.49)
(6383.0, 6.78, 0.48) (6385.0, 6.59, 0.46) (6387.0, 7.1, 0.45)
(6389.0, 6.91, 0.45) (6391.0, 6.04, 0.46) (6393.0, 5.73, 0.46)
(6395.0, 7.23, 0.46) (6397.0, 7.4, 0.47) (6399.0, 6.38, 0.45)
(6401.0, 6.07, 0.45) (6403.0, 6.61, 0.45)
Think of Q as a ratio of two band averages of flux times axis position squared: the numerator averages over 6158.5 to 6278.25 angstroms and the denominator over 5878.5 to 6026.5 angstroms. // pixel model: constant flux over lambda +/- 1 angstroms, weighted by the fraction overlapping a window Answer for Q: 1.03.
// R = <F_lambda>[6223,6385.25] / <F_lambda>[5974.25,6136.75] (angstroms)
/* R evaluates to 0.98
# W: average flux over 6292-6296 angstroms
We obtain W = 5.69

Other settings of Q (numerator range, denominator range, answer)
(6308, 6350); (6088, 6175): 1.06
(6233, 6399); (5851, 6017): 1.12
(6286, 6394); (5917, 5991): 1.11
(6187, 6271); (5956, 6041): 1.02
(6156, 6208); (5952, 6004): 1.00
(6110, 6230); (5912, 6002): 1.02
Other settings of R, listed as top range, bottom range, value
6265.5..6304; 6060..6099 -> 1.00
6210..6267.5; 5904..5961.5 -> 0.89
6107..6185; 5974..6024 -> 0.98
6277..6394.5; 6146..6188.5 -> 1.06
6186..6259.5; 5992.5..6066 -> 0.94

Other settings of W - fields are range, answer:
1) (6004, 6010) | 6.64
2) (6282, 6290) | 6.77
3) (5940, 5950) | 6.84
